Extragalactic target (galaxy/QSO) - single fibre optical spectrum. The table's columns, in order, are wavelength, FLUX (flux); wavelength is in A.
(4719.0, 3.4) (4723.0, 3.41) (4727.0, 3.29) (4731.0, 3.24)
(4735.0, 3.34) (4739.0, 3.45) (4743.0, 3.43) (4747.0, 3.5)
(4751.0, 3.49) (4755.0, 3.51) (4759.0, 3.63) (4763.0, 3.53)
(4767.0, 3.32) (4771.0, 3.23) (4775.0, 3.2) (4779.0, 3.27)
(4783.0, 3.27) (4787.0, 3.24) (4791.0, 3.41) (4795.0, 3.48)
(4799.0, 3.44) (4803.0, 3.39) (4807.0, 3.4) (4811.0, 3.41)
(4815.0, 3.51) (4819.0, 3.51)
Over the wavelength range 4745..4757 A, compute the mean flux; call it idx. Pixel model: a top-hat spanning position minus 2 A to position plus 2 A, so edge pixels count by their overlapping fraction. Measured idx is 3.5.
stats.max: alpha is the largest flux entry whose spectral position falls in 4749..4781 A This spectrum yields 3.63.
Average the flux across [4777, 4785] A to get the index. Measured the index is 3.27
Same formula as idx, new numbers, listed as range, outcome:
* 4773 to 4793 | 3.28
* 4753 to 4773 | 3.44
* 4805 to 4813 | 3.41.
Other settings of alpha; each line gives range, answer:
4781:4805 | 3.48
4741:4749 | 3.5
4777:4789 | 3.27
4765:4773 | 3.32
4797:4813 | 3.44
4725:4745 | 3.45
